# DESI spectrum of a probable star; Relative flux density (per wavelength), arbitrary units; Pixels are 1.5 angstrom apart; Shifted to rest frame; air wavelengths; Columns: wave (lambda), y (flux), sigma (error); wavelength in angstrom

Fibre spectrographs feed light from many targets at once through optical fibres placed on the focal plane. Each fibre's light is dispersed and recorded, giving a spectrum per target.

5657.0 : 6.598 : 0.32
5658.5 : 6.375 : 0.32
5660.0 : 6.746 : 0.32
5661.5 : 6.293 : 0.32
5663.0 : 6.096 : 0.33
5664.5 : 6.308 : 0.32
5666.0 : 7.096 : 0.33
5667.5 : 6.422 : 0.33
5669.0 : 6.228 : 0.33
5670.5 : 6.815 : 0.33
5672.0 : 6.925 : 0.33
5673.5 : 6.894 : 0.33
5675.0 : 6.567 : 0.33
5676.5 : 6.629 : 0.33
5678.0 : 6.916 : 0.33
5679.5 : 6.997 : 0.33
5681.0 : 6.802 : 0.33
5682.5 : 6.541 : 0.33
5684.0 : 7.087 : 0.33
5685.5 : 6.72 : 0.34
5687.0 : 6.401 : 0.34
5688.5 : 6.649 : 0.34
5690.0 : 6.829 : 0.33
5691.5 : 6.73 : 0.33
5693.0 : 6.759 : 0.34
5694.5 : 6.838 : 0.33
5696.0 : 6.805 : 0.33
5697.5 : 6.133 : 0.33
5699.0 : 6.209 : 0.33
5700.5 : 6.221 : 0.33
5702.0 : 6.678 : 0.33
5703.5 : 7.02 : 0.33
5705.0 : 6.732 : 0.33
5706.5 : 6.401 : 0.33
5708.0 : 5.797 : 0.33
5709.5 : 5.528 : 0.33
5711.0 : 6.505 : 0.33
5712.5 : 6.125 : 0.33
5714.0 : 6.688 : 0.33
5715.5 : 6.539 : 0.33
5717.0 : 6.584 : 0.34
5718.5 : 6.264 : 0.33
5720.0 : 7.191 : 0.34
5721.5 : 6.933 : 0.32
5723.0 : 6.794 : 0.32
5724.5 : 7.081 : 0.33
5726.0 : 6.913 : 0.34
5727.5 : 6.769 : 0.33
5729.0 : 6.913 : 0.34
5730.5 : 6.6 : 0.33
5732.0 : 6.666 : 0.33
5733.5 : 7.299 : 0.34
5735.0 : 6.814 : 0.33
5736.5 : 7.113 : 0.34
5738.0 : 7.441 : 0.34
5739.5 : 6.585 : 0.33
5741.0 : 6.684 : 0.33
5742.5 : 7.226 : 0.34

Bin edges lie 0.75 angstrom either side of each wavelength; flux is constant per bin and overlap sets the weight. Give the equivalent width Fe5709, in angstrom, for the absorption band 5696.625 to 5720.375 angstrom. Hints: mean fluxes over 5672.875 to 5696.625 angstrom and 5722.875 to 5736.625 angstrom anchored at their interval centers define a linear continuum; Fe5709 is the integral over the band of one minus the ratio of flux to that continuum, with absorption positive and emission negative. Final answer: 1.5 angstrom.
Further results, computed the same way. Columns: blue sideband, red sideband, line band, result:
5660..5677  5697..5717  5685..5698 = -0.4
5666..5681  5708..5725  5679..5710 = 0.3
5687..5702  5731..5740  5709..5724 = 0.6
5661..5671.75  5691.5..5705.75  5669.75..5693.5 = -0.8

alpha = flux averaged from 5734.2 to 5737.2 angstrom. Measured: 6.97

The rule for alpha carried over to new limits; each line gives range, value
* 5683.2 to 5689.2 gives 6.71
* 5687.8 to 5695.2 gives 6.76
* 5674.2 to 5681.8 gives 6.78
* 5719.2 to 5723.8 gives 6.97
